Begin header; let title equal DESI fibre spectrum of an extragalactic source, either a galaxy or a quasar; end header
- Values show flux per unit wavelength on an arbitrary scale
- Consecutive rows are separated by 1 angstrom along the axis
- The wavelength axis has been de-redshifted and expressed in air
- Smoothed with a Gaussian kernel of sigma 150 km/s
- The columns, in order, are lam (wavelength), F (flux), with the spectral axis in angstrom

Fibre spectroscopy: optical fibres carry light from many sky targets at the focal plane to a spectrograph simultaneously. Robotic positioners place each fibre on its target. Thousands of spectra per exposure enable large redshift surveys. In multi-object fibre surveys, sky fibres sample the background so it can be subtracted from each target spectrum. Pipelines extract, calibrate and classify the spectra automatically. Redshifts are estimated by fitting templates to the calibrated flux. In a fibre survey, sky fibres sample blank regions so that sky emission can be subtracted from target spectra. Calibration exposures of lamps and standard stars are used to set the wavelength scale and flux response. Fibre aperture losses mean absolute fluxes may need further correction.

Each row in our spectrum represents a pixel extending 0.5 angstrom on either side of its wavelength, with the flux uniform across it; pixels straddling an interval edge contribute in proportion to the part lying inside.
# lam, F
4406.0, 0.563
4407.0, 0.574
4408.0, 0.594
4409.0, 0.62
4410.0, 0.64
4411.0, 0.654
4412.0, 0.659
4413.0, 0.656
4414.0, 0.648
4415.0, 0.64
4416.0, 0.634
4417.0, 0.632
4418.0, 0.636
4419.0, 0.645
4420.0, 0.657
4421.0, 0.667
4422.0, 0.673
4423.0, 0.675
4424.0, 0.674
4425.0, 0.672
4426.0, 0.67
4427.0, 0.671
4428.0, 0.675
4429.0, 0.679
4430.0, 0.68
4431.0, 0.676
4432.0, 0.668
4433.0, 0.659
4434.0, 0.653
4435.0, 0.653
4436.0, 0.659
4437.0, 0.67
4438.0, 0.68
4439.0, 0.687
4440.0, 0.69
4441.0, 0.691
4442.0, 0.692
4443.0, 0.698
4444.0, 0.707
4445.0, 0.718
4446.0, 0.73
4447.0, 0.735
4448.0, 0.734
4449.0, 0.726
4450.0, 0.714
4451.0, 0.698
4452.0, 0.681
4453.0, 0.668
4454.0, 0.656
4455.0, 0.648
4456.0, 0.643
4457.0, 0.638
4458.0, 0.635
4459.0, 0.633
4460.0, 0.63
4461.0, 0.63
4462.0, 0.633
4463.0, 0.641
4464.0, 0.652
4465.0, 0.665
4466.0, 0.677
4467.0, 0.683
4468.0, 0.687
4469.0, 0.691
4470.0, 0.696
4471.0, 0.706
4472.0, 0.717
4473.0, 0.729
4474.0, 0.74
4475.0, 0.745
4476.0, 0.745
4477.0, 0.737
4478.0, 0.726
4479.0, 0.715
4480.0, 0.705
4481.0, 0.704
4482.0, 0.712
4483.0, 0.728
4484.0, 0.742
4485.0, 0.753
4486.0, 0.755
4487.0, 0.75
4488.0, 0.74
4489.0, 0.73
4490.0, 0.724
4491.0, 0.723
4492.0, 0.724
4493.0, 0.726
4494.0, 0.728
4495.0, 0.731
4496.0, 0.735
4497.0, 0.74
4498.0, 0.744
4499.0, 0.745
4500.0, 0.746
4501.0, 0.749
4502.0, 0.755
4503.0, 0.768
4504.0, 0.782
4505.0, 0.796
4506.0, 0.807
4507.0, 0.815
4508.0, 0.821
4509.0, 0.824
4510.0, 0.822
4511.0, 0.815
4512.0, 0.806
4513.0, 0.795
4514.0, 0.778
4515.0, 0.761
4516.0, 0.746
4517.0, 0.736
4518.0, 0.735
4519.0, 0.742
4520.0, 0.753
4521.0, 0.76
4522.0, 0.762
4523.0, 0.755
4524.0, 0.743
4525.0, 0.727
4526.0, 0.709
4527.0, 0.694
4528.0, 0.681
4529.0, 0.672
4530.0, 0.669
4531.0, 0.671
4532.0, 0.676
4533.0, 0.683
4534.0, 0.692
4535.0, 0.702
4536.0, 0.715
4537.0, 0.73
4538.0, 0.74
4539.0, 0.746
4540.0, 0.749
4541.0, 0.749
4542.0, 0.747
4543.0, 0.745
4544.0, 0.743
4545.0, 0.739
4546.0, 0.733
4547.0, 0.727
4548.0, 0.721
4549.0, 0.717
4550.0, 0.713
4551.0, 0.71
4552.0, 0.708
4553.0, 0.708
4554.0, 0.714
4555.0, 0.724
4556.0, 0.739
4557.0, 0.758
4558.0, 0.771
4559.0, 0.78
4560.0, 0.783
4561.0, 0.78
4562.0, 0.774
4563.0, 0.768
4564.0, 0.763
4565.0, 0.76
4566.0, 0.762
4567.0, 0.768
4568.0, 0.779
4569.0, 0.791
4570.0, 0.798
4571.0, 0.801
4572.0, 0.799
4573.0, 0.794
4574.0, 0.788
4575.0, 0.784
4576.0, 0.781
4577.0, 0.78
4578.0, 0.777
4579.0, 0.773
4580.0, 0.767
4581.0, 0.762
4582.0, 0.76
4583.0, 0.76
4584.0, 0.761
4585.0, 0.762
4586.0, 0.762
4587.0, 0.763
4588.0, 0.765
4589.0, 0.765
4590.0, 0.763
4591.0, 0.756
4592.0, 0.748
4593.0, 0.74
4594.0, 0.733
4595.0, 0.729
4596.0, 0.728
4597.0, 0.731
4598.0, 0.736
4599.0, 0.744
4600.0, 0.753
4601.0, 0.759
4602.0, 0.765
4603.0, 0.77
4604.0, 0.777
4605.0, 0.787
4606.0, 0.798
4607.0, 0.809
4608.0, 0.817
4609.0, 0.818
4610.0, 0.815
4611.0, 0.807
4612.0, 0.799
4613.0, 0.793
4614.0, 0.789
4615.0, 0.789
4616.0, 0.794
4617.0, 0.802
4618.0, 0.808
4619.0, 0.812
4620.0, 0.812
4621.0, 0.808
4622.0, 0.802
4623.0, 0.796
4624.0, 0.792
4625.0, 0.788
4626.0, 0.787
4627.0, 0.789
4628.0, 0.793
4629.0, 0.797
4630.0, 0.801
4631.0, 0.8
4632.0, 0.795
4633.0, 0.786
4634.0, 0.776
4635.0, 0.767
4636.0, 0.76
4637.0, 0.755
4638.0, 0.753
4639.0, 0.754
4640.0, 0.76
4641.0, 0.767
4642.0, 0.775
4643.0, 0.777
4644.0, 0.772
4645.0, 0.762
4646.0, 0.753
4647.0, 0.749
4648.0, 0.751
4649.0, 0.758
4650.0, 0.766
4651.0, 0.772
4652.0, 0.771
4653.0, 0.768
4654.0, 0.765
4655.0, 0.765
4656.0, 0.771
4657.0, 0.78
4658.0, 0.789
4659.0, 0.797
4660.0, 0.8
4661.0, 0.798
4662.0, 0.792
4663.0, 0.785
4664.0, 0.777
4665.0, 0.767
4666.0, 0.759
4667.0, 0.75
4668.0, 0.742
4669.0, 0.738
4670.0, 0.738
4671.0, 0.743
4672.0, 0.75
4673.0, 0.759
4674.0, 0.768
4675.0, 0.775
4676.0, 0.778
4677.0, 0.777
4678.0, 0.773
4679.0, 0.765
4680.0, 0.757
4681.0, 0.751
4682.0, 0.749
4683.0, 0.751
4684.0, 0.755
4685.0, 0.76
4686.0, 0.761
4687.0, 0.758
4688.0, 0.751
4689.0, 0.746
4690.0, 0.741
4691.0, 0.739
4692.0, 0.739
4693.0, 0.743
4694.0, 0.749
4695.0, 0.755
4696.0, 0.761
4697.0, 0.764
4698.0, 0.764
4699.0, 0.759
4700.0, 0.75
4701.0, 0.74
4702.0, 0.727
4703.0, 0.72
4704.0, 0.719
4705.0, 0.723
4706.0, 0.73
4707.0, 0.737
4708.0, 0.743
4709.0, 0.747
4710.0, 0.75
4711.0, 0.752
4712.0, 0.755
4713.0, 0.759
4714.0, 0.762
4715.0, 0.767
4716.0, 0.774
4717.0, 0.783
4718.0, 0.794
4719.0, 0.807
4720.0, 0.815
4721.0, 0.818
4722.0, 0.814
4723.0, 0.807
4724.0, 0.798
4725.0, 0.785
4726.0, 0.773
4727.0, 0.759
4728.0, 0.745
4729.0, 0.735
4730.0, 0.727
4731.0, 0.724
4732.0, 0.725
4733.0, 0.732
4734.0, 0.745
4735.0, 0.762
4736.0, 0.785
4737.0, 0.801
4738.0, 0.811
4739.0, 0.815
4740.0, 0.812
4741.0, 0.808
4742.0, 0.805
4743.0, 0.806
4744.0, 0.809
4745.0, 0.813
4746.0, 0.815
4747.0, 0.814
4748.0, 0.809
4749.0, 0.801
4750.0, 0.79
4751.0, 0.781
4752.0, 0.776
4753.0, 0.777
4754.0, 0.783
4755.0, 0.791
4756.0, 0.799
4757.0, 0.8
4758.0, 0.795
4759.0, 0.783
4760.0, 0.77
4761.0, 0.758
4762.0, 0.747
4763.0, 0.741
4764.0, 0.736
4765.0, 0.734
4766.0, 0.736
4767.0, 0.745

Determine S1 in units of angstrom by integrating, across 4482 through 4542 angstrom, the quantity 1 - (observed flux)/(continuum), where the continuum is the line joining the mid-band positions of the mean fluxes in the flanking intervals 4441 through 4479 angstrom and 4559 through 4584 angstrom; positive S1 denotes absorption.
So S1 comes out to -1.2 angstrom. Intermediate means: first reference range 0.689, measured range 0.744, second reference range 0.777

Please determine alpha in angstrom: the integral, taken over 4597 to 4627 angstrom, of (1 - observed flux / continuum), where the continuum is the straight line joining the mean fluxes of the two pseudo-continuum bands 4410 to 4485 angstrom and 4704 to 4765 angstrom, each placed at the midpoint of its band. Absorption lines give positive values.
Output -2.22 angstrom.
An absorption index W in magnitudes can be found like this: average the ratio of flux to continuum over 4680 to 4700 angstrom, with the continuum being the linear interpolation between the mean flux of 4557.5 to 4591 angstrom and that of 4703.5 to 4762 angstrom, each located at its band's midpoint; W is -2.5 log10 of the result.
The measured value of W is 0.03 mag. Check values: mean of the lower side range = 0.774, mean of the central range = 0.752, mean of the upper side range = 0.777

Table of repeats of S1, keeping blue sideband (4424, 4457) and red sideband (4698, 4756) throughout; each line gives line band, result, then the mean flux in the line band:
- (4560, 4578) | -1.4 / 0.781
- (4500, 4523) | -2.3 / 0.777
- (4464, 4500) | -1.3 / 0.722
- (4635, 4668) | -0.9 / 0.769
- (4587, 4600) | -0.3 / 0.746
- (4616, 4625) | -0.8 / 0.803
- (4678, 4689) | 0.0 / 0.756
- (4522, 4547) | -0.2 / 0.718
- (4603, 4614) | -1.0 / 0.8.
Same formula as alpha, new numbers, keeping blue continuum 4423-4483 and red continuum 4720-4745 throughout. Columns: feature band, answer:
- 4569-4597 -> -1.4 angstrom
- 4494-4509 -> -1.4 angstrom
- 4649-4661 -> -0.4 angstrom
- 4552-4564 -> -0.5 angstrom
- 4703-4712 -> 0.4 angstrom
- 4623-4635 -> -0.7 angstrom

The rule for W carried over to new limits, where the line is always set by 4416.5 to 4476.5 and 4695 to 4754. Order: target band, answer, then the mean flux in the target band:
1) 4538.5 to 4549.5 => -0.040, 0.738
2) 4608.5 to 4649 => -0.064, 0.785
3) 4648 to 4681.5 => -0.023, 0.768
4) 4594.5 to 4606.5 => -0.038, 0.756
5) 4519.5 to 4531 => -0.020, 0.718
